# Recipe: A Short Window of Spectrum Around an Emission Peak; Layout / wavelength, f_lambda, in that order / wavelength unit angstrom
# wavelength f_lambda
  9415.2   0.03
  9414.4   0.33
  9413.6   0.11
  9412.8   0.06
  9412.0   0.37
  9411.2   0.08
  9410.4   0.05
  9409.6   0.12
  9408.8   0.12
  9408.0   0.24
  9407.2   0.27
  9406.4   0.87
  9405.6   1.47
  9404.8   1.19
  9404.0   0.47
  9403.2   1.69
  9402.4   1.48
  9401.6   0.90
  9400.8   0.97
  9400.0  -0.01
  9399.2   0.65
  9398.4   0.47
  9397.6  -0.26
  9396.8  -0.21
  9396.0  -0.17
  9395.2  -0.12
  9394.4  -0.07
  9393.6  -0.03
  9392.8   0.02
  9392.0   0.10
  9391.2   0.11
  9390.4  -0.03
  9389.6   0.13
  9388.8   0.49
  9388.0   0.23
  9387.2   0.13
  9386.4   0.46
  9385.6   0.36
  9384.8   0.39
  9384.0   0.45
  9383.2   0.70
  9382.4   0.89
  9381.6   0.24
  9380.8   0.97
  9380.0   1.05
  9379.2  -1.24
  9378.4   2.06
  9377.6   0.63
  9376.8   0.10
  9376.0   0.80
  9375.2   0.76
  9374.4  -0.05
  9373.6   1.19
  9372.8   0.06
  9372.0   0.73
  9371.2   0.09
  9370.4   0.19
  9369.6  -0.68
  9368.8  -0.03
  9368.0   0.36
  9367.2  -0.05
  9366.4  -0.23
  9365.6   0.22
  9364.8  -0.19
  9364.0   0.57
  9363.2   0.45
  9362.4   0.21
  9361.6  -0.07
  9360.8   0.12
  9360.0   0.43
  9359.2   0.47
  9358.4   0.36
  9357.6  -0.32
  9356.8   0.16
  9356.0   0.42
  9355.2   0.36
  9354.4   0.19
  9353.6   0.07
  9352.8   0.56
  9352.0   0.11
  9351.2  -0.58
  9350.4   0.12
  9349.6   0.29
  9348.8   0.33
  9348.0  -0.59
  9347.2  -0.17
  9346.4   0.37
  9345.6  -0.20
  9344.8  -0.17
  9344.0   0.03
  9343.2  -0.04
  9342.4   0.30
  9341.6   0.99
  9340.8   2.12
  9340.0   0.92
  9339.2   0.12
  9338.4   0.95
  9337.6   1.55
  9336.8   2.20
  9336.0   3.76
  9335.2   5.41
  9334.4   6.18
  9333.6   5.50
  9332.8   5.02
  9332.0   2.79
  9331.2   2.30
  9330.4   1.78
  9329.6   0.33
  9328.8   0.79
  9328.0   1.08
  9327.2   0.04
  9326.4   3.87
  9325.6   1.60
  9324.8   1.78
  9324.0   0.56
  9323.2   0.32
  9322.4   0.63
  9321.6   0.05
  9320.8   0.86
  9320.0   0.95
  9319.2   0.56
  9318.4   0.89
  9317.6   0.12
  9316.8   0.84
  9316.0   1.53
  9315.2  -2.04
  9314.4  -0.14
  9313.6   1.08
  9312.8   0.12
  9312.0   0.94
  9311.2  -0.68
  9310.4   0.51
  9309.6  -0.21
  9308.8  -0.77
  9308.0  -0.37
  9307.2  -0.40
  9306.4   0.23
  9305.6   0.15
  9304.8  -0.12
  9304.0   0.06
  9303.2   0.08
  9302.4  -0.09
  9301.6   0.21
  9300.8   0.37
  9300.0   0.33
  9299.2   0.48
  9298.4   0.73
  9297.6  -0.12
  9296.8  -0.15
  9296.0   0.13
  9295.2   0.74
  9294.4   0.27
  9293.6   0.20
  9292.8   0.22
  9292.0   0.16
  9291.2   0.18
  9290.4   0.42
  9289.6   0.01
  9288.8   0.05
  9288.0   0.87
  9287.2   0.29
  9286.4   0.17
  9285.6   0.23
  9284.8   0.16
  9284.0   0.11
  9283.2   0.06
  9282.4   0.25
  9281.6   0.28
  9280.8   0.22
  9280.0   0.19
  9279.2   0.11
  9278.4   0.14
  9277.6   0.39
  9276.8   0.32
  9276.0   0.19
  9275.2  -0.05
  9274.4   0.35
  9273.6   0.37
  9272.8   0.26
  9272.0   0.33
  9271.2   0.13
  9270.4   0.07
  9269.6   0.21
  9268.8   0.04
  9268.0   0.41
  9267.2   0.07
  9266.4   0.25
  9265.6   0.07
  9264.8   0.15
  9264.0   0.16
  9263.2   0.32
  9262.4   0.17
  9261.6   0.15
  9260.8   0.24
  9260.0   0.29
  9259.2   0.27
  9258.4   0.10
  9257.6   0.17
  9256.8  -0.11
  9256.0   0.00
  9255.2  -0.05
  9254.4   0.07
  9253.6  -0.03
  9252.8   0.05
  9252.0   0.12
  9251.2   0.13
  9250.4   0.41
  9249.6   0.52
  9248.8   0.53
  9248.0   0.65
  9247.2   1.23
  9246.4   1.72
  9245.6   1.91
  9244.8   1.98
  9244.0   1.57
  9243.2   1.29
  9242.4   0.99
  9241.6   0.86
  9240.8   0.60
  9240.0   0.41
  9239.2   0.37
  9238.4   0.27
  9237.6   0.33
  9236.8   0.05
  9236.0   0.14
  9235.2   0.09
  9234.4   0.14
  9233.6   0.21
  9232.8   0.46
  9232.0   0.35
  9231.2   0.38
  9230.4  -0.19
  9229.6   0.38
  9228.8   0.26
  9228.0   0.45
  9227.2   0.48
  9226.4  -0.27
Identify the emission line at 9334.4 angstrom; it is [O III] 5007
